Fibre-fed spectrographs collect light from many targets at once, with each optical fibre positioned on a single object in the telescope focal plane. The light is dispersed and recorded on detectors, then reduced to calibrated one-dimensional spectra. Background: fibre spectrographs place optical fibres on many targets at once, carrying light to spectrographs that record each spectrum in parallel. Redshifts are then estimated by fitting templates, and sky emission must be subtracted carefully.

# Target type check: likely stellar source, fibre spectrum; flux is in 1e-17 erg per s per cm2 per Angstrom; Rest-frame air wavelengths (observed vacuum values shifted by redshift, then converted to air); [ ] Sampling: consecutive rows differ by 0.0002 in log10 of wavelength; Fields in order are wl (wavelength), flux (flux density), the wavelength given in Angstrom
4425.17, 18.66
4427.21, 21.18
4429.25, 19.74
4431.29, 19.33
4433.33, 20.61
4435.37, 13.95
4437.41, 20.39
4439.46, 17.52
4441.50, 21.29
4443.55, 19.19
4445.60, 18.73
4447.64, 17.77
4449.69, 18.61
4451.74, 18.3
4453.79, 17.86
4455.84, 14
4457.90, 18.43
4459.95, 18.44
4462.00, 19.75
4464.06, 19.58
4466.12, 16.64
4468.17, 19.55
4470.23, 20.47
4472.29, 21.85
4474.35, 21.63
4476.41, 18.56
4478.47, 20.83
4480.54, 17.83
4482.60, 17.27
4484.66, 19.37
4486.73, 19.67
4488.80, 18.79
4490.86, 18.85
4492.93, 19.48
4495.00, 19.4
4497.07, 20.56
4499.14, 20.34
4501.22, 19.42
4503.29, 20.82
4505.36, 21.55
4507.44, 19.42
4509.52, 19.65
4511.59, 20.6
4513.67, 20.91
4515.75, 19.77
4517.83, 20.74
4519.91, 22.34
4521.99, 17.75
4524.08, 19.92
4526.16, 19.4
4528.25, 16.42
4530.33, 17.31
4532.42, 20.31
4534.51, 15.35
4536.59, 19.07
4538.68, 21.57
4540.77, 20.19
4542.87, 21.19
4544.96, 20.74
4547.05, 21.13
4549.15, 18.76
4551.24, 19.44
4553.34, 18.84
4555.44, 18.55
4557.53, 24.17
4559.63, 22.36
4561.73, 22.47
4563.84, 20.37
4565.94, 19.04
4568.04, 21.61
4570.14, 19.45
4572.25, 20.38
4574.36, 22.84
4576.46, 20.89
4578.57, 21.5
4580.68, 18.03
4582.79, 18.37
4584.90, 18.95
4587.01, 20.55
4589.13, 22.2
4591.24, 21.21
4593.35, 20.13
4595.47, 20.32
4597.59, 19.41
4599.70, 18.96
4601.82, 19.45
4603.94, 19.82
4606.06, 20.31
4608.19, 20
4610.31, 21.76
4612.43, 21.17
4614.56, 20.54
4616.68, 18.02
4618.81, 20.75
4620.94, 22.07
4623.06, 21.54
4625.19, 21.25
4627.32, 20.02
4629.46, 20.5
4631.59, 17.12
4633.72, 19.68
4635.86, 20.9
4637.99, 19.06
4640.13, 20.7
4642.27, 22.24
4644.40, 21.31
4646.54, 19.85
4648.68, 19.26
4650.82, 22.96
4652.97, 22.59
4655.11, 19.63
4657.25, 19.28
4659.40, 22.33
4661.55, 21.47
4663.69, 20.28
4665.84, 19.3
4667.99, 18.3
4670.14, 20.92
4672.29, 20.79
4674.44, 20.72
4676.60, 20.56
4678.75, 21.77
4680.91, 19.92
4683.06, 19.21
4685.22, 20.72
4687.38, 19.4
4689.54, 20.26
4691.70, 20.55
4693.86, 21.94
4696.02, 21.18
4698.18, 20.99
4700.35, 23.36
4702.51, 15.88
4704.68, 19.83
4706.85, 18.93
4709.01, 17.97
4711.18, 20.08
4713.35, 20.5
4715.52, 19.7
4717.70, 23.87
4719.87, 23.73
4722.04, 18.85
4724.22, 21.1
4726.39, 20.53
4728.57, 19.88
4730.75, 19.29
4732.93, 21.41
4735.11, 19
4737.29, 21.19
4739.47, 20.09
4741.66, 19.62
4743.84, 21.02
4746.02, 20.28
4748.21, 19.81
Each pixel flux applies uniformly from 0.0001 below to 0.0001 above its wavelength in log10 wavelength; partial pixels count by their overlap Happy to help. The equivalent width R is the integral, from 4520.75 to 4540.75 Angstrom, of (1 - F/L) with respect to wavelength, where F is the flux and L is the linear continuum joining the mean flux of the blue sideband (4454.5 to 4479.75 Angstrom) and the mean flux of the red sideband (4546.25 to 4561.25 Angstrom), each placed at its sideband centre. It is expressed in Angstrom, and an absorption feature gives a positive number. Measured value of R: 1.5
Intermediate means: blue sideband 19.1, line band 18.7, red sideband 20.5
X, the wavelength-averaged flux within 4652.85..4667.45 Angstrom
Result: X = 20.5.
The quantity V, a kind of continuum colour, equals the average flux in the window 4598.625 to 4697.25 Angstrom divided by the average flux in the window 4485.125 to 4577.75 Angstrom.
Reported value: 1.02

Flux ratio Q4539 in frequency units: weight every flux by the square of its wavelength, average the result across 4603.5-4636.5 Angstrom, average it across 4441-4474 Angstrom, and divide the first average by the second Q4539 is 1.16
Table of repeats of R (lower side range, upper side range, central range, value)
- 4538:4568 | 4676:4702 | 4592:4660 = 1.0 Angstrom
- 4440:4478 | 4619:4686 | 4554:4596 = -1.6 Angstrom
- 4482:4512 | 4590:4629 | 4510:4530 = 0.2 Angstrom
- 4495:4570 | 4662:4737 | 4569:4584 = -0.1 Angstrom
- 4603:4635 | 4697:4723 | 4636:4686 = -0.7 Angstrom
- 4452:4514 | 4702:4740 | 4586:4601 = -0.5 Angstrom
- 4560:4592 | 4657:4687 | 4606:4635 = 0.2 Angstrom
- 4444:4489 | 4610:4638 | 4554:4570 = -1.1 Angstrom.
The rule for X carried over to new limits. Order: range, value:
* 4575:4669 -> 20.3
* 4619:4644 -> 20.5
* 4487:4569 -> 20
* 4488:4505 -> 19.8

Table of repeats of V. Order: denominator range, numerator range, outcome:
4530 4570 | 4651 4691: 1.01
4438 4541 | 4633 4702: 1.07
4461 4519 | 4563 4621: 1.02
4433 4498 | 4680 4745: 1.08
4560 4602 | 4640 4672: 1.02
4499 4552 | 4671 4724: 1.04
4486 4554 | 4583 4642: 1.03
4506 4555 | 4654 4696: 1.04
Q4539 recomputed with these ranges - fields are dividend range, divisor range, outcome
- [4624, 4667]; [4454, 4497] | 1.16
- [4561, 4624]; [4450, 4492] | 1.14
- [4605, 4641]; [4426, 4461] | 1.19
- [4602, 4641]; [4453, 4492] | 1.14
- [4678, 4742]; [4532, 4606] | 1.07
